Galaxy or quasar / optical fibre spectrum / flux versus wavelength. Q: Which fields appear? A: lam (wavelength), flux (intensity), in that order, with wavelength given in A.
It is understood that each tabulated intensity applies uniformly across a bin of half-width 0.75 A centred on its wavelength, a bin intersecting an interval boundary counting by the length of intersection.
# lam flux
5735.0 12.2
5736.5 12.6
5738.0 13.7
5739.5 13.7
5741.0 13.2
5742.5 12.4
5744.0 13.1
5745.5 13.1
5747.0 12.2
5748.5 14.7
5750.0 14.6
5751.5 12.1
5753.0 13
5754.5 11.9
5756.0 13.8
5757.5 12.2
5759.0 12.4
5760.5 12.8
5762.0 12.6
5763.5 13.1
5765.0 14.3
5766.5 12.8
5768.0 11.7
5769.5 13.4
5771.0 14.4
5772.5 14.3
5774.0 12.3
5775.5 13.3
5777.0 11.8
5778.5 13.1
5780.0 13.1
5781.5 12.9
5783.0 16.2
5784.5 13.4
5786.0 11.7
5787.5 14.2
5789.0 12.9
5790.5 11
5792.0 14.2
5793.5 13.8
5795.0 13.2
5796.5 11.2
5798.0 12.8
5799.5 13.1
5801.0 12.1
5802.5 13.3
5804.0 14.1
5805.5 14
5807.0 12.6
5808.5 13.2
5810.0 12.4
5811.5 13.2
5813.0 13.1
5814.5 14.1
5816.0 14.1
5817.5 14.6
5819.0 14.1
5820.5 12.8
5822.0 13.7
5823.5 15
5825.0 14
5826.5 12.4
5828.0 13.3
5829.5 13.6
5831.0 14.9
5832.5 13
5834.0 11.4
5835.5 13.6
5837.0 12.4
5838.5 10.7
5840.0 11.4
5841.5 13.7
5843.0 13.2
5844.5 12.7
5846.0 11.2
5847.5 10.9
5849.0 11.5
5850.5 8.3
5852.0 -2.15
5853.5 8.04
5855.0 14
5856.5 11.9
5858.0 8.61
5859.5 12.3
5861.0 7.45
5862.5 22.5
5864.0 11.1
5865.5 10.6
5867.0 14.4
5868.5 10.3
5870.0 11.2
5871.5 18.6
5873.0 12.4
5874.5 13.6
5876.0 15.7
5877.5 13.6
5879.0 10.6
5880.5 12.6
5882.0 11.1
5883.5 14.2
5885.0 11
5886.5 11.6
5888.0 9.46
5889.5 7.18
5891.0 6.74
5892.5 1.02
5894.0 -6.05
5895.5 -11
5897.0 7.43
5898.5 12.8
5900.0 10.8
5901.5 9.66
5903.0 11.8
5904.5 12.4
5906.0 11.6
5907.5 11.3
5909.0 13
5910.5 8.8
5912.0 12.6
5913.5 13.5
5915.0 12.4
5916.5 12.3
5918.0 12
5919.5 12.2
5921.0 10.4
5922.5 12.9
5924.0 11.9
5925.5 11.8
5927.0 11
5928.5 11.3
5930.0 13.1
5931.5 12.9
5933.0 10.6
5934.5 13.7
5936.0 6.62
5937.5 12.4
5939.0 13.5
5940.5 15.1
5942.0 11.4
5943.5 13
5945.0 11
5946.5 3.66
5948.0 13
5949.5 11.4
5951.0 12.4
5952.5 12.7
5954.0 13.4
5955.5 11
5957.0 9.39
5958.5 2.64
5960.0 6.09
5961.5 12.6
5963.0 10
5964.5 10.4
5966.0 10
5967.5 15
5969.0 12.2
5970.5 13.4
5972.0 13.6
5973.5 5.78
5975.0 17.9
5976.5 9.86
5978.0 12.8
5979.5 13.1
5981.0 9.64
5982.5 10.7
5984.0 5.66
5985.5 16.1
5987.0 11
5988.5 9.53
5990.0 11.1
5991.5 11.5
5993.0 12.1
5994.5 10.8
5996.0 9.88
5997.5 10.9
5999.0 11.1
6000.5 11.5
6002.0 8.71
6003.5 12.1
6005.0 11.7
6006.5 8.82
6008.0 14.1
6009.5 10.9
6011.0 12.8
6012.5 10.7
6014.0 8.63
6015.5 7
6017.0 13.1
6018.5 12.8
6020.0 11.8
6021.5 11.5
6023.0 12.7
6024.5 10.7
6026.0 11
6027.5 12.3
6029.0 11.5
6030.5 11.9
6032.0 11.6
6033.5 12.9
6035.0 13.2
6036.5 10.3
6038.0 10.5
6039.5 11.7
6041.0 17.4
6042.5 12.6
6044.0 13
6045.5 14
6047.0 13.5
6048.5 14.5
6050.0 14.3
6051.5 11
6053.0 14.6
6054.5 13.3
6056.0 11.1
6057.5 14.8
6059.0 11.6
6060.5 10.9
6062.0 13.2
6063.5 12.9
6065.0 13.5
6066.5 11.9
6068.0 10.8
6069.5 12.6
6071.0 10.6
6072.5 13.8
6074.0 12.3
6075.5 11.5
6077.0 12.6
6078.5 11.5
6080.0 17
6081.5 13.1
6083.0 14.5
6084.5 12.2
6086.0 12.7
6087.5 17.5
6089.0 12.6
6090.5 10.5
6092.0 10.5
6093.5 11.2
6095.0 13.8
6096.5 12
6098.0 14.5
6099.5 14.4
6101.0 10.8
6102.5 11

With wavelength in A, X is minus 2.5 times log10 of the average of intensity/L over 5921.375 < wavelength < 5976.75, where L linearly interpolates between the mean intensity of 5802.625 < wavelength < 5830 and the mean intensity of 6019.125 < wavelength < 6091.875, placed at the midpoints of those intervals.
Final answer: 0.15 mag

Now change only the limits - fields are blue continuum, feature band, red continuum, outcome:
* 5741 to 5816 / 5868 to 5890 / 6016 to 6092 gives 0.055 mag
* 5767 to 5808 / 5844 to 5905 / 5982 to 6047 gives 0.240 mag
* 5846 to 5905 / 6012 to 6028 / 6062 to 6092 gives 0.085 mag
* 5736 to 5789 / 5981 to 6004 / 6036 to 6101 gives 0.195 mag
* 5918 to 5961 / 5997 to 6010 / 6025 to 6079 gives 0.077 mag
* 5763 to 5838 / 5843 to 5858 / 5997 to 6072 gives 0.314 mag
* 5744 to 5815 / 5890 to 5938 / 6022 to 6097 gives 0.298 mag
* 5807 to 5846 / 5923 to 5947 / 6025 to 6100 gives 0.128 mag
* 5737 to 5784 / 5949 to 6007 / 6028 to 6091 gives 0.174 mag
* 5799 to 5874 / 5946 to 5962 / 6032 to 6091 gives 0.269 mag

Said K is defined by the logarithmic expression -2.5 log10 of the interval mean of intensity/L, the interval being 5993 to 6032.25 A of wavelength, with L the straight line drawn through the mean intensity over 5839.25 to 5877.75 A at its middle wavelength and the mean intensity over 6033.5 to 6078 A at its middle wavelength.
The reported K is 0.12 mag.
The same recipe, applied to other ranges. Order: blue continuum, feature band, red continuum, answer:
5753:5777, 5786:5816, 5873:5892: -0.05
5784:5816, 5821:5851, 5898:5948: 0.01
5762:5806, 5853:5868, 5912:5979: 0.02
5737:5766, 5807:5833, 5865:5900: -0.21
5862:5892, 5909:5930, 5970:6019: 0.00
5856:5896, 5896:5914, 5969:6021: -0.05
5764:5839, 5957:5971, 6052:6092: 0.26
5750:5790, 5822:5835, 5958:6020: -0.08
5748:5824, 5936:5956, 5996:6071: 0.07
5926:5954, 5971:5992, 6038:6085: 0.07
